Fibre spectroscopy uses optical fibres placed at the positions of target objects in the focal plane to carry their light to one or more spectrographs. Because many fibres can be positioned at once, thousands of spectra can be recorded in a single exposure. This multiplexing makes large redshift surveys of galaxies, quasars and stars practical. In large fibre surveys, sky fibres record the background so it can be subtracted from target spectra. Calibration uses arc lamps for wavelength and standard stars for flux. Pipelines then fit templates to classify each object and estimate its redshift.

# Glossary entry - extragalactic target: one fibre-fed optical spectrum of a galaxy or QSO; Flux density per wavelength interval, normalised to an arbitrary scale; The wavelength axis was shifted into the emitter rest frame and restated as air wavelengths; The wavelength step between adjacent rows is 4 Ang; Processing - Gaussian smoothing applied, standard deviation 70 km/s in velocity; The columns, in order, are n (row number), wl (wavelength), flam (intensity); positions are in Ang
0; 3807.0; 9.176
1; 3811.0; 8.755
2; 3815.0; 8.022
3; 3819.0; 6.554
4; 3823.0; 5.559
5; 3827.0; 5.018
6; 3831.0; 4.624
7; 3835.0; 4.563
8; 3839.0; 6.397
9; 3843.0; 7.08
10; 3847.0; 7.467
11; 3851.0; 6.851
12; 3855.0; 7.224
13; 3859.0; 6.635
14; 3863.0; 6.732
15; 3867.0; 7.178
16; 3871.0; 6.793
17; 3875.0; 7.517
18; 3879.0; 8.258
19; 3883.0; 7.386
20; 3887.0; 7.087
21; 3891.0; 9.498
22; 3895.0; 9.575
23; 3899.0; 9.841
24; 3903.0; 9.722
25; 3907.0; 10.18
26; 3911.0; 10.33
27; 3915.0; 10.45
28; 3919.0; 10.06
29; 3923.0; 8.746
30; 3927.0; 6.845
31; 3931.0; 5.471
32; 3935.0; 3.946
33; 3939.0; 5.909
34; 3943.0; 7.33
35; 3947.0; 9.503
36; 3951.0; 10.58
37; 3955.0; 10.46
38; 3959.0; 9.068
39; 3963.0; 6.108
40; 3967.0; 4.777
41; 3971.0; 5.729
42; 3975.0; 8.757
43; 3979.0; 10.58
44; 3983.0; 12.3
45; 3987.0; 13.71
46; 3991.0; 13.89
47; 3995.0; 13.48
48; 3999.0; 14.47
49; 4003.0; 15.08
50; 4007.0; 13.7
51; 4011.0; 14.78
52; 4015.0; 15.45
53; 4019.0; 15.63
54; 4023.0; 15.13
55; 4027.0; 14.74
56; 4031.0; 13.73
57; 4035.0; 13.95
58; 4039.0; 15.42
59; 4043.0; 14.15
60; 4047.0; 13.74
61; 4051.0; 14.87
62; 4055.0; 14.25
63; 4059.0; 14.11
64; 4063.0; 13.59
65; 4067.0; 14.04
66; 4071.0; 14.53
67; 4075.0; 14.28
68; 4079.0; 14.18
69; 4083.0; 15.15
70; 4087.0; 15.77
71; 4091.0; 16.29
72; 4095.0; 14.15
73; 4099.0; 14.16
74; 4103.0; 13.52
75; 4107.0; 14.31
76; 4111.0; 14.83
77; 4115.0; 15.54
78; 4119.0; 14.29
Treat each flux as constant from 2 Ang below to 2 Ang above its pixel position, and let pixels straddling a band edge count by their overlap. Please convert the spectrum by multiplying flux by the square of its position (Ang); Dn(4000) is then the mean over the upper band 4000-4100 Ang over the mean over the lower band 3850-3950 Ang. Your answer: 2.0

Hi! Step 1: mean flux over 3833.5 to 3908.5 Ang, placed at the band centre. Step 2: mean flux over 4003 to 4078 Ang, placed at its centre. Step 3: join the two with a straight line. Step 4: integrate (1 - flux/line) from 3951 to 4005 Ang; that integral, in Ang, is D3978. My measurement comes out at 6.4 Ang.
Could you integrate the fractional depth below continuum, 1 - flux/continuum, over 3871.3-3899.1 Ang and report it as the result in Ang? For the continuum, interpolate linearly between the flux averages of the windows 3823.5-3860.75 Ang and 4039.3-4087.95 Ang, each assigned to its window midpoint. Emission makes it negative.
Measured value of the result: -1.6 Ang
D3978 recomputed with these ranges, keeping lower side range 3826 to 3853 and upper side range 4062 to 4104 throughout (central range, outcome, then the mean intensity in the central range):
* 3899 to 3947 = 3.4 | 8.22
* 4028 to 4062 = -2.7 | 14.3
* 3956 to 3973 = 6.1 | 6.66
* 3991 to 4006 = -3.4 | 14.2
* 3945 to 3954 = -0.2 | 10.1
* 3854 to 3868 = -0.2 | 6.91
